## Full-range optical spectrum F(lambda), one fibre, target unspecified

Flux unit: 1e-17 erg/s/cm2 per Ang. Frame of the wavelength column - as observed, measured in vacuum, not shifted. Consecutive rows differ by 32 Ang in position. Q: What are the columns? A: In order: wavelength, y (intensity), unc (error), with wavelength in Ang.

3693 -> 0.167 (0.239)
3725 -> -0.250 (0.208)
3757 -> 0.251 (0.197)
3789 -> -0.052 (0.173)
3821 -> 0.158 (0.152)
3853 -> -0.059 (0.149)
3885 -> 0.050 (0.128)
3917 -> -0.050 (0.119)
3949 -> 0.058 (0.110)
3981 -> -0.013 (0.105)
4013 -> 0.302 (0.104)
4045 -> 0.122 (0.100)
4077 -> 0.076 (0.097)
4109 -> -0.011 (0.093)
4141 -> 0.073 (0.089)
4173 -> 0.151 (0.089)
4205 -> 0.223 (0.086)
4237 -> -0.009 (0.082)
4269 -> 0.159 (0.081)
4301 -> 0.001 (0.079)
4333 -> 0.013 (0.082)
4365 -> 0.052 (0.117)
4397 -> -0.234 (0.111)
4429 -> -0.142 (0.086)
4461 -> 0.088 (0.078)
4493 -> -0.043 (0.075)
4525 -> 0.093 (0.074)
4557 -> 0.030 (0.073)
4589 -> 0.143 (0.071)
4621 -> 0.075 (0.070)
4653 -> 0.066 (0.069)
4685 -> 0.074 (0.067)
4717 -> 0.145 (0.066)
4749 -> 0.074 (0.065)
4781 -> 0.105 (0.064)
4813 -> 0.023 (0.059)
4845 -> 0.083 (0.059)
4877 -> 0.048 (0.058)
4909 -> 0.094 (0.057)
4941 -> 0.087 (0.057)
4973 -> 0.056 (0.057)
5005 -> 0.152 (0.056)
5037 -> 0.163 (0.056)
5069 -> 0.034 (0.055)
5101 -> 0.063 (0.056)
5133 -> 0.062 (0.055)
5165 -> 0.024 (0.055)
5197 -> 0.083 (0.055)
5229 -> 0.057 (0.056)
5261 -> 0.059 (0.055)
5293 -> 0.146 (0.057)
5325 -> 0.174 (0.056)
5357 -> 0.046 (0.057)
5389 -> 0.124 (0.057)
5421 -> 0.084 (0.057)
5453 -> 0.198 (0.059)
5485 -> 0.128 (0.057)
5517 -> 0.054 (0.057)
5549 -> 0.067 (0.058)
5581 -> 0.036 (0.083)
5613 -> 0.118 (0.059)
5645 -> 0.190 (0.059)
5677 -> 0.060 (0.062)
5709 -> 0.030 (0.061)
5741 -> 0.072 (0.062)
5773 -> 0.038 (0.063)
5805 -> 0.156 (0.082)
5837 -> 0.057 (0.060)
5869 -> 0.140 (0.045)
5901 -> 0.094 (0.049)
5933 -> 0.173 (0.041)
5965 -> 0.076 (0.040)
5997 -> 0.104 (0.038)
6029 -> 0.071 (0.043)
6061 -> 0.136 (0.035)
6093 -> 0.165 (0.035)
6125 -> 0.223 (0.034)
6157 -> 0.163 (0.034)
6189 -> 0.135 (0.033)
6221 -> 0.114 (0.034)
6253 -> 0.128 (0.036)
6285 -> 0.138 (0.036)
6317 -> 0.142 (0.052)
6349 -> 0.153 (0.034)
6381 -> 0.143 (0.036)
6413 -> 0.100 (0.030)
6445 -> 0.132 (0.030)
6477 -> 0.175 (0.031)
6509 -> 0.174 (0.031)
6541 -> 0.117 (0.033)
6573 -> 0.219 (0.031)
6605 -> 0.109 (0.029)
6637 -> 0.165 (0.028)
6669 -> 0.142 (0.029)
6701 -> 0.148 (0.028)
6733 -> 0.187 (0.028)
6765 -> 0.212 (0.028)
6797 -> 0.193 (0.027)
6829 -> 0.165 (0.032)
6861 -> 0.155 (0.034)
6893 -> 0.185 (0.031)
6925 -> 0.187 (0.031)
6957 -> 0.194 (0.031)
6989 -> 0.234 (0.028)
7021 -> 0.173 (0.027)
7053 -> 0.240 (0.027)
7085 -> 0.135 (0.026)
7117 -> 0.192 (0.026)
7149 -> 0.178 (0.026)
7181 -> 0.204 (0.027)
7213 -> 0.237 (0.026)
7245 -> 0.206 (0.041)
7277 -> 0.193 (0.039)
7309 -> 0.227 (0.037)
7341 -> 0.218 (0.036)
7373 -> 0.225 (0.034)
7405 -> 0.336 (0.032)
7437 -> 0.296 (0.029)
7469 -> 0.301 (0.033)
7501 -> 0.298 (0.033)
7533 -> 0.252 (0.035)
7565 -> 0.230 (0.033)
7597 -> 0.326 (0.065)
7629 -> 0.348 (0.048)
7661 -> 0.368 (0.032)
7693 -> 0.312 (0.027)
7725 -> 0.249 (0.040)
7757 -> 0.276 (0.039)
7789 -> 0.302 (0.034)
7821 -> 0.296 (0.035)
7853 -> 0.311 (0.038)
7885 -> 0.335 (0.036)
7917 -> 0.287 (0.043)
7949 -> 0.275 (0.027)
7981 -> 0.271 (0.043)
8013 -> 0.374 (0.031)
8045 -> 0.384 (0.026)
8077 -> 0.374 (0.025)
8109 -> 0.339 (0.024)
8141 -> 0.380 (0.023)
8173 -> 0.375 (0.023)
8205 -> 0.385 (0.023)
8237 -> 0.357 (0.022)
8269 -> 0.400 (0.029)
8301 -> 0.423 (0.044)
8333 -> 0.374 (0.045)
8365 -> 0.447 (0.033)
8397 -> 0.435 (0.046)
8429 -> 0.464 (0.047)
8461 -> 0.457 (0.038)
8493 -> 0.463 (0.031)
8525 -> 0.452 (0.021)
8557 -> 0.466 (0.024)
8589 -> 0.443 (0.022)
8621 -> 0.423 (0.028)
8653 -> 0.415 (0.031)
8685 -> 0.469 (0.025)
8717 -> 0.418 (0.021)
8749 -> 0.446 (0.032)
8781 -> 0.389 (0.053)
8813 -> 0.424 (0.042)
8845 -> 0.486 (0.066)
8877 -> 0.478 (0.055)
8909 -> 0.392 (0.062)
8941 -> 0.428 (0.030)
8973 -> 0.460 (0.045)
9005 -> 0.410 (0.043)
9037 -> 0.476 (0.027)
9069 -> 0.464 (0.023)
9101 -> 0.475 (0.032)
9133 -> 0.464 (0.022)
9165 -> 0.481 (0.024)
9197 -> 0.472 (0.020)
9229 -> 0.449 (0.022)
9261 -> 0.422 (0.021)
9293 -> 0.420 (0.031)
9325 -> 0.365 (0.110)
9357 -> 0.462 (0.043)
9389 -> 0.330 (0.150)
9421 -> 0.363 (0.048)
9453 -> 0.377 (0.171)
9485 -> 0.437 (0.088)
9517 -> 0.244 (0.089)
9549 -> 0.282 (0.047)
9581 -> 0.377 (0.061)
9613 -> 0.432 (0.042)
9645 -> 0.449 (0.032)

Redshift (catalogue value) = 0.847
